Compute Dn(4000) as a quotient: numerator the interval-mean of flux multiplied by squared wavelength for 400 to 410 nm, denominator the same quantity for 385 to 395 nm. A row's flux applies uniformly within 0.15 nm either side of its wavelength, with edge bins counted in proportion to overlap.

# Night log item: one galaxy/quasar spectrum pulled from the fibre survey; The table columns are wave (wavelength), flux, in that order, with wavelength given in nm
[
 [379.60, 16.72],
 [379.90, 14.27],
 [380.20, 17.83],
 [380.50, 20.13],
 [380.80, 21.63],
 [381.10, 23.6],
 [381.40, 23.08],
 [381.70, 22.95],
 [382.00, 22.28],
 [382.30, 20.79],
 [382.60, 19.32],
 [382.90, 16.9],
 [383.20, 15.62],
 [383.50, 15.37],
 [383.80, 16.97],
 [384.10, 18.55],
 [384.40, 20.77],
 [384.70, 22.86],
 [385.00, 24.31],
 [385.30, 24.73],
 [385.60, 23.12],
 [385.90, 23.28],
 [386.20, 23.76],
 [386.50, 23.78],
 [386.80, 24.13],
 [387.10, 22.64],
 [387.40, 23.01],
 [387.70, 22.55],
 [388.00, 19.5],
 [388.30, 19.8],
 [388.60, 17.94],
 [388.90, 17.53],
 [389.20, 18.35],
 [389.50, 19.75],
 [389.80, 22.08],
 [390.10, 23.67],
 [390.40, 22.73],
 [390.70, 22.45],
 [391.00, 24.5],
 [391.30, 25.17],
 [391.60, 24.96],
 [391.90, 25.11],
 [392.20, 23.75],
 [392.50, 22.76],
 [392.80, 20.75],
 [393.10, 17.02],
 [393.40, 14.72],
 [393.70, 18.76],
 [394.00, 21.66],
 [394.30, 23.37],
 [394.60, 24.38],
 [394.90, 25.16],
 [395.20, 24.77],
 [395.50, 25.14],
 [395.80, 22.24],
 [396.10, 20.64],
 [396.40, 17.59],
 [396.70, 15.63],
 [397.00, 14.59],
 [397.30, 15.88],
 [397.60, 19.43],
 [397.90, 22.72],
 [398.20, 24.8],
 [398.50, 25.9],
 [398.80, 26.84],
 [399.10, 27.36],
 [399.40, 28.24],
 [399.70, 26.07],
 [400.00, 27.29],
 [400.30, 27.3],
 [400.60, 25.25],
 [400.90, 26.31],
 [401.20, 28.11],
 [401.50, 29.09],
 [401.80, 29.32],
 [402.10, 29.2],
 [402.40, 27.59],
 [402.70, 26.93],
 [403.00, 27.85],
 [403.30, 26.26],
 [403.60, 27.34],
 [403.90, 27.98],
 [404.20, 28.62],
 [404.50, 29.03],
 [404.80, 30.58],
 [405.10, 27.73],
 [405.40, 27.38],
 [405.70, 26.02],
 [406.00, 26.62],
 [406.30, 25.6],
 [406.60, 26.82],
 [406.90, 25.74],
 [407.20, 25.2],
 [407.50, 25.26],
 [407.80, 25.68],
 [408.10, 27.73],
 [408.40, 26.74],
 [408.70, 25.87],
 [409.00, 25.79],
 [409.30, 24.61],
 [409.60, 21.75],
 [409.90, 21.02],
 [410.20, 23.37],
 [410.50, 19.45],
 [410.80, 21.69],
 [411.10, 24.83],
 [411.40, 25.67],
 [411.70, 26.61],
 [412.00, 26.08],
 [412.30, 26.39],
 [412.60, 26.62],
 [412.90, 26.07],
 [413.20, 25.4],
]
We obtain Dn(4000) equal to 1.31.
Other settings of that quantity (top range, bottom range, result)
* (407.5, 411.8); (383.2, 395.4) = 1.24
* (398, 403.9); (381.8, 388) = 1.39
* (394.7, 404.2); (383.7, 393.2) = 1.20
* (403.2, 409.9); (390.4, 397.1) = 1.30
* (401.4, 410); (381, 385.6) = 1.45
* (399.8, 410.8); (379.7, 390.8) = 1.40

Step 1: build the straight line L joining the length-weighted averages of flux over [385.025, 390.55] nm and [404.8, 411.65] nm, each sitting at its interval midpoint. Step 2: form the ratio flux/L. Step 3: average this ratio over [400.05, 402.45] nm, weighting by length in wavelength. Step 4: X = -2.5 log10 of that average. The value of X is -0.156 mag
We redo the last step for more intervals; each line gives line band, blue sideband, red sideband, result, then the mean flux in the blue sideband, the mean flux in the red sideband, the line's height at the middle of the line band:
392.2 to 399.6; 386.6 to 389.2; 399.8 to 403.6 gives 0.14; 20.8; 27.5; 24.7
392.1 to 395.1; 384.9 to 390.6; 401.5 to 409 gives 0.12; 21.9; 27.2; 23.7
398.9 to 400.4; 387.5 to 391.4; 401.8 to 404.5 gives -0.04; 21.2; 27.9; 26.2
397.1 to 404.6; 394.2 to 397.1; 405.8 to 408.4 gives -0.12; 21.4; 26.1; 23.6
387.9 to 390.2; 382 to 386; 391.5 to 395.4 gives 0.08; 20.2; 22.1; 21.2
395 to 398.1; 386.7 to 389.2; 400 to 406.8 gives 0.22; 20.7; 27.6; 24.5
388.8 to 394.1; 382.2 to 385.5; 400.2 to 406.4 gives 0.06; 19.7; 27.6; 22.8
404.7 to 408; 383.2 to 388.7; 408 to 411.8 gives -0.12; 21.4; 24.2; 23.8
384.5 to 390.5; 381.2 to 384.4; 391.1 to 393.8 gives -0.08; 19.3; 21.6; 20.4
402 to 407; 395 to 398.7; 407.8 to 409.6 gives -0.15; 20.9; 25.7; 24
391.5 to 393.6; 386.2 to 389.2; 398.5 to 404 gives 0.11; 21.2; 27.4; 23.4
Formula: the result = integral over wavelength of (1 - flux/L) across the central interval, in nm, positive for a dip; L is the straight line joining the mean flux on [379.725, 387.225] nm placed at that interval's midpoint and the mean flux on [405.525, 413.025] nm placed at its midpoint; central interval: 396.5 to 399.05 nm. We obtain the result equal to 0.25 nm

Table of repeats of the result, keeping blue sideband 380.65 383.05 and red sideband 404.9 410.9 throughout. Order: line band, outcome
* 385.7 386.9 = -0.09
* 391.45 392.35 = -0.07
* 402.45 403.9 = -0.17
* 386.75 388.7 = 0.07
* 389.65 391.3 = -0.05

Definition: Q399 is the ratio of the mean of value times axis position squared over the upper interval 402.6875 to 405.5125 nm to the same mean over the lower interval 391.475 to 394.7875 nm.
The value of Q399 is 1.4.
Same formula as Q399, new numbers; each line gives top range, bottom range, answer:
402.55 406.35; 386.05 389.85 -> 1.42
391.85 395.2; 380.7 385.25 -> 1.12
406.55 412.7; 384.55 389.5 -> 1.27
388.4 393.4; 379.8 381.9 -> 1.10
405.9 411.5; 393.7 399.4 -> 1.18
